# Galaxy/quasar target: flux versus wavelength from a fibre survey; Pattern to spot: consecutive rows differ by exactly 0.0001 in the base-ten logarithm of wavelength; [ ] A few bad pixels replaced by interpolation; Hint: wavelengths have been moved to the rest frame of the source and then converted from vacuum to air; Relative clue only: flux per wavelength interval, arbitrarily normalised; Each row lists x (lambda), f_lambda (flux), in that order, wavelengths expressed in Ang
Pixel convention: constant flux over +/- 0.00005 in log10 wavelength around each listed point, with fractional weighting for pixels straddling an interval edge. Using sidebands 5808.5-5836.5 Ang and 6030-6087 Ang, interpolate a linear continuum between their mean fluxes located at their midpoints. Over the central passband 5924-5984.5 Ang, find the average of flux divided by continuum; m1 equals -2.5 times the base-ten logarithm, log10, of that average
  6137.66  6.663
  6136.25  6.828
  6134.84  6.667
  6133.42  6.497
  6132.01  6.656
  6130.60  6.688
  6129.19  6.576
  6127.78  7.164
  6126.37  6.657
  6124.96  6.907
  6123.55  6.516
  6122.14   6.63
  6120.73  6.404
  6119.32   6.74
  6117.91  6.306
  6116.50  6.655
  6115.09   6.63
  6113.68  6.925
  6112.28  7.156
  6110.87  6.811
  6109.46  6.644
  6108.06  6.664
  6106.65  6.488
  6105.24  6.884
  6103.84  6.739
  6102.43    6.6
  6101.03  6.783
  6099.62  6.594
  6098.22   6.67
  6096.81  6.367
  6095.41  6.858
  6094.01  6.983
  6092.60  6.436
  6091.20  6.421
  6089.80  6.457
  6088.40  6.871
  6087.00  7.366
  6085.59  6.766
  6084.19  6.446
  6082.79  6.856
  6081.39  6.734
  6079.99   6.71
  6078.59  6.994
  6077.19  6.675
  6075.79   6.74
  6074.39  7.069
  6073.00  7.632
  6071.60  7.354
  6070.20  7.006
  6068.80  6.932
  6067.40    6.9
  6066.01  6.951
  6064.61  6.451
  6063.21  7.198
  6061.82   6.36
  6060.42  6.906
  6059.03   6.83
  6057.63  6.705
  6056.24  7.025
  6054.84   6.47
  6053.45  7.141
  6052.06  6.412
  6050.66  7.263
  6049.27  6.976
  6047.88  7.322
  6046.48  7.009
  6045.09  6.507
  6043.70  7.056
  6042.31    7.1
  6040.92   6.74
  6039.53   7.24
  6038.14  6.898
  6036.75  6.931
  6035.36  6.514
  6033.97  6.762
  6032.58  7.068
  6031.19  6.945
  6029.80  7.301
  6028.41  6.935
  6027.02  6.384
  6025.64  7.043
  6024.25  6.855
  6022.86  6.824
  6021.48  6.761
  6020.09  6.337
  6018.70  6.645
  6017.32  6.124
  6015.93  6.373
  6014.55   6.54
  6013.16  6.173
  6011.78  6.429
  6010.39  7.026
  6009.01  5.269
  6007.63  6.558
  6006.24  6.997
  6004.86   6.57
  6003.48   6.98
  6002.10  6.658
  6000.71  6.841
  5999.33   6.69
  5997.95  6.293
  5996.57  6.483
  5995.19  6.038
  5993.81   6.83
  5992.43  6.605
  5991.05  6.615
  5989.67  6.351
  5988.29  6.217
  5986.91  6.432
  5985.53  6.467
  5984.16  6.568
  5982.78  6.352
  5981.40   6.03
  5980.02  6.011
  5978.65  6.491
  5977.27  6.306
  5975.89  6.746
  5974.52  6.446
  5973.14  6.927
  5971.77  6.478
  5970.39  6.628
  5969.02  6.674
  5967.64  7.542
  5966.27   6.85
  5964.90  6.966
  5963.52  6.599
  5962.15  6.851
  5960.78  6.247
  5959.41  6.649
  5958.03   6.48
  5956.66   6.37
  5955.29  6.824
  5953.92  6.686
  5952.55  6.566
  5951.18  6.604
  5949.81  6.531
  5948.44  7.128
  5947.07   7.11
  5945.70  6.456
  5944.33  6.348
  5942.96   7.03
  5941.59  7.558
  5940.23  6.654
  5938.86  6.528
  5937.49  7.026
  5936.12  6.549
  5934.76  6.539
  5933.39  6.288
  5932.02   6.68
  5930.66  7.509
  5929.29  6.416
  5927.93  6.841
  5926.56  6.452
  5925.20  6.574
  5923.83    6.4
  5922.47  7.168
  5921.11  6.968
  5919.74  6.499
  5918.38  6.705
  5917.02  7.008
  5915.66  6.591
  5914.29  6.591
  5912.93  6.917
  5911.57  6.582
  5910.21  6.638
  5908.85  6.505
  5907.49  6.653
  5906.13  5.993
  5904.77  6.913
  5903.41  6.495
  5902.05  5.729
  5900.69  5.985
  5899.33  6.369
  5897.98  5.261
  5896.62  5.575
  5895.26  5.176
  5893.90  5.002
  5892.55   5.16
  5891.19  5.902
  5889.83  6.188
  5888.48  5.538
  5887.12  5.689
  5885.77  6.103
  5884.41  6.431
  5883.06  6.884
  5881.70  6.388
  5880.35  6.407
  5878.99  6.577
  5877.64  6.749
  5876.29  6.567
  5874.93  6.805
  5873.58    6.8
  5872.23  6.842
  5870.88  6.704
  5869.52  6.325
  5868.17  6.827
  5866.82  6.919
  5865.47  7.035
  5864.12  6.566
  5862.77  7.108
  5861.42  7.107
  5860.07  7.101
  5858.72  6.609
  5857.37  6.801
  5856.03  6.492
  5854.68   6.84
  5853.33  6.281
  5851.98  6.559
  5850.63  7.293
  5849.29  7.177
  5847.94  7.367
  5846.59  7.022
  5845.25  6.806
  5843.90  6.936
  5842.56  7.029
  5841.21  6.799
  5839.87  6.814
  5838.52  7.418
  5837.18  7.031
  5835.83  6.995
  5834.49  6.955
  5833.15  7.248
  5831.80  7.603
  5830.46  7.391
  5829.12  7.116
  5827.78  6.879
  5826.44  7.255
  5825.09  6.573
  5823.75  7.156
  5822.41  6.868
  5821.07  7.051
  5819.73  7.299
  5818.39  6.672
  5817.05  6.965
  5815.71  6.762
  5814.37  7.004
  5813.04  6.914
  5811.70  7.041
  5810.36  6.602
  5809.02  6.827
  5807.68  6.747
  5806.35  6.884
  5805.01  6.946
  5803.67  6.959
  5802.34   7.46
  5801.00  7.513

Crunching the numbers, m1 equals 0.046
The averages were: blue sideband 7.01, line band 6.66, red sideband 6.9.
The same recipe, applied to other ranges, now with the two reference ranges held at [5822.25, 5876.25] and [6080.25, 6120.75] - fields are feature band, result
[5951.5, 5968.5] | 0.02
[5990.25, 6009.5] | 0.04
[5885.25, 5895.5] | 0.22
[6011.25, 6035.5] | 0.02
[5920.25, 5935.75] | 0.02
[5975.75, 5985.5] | 0.08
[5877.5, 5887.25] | 0.08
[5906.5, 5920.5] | 0.04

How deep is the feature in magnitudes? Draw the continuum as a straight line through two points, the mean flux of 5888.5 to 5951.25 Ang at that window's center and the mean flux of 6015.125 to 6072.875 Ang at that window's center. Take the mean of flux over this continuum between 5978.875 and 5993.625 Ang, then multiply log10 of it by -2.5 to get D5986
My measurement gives 0.047 mag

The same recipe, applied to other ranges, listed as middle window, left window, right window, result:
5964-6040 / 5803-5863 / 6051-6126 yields 0.04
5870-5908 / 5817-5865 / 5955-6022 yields 0.11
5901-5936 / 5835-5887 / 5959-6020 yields 0.01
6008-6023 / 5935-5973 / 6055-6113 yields 0.06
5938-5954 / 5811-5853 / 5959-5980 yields -0.01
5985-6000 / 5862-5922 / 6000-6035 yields 0.02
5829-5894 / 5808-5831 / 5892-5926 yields -0.01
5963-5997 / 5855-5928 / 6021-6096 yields 0.02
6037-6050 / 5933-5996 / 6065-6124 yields -0.04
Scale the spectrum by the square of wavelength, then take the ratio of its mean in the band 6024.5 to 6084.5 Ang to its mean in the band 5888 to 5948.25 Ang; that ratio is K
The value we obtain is 1.12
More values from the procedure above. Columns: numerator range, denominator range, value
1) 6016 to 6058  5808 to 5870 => 1.05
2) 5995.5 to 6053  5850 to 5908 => 1.11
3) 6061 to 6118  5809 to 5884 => 1.07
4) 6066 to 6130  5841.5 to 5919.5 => 1.12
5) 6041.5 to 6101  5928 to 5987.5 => 1.07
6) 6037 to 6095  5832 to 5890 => 1.09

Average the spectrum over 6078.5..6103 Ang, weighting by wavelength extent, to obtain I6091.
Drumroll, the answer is 6.71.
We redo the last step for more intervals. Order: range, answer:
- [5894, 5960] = 6.55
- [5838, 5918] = 6.52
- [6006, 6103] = 6.78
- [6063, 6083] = 6.94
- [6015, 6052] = 6.83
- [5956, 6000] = 6.54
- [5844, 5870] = 6.86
